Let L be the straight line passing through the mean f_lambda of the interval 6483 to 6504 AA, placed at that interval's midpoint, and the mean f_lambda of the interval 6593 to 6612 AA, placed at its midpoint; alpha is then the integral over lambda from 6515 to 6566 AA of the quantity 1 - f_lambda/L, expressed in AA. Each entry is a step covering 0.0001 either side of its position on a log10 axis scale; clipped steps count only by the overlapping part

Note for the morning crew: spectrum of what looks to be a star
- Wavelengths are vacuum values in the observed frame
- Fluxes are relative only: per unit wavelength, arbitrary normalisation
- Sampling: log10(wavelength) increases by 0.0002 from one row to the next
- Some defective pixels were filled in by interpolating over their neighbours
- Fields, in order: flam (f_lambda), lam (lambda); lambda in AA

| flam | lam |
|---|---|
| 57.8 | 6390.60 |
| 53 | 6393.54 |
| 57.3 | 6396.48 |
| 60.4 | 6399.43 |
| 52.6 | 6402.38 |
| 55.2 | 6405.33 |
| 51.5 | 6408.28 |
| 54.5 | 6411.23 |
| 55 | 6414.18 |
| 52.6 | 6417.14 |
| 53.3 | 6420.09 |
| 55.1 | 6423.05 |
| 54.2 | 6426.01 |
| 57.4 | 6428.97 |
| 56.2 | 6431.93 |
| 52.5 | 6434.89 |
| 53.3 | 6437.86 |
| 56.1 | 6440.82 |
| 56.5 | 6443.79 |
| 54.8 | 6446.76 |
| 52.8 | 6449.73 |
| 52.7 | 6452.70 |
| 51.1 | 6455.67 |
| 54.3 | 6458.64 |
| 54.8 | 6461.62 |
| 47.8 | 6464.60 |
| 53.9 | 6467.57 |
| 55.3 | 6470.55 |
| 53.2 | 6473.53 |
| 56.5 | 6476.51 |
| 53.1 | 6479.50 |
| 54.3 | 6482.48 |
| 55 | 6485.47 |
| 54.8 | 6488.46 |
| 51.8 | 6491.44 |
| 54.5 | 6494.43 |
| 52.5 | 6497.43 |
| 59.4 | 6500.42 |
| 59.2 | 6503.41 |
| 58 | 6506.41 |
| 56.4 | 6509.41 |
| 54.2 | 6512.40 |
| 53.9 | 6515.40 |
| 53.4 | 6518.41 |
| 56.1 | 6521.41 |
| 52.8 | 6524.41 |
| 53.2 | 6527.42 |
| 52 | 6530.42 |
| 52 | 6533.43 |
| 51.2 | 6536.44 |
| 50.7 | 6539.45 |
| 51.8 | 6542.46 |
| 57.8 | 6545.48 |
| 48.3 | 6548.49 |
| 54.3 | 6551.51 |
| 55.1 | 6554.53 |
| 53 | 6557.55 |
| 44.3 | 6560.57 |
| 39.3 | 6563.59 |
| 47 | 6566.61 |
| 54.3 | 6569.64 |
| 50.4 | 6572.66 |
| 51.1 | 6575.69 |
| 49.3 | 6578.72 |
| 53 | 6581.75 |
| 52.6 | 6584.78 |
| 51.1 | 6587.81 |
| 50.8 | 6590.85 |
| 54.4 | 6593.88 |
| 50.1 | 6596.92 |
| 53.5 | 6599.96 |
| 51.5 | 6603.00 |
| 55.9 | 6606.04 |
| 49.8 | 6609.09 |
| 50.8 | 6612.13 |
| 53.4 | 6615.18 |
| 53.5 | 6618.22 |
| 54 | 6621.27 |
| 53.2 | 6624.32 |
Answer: 2.2 AA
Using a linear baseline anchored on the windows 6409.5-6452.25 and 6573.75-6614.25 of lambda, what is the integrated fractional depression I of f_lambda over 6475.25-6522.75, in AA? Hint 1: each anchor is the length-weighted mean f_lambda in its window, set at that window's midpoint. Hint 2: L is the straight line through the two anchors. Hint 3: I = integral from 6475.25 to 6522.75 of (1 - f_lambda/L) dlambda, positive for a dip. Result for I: -1.6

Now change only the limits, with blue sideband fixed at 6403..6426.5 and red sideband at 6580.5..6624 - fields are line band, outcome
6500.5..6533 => -1.2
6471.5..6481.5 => -0.2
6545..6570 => 1.4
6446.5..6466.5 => 0.4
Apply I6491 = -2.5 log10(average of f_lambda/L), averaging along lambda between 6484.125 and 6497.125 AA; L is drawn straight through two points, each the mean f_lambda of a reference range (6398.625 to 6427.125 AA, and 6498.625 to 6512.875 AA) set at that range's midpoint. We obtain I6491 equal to 0.06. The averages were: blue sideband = 54.3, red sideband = 57.6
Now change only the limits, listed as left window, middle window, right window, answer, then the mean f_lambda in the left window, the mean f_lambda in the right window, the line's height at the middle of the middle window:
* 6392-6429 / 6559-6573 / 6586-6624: 0.132 mag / 54.7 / 52.4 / 52.9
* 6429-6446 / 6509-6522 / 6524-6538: -0.039 mag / 55.1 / 52.2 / 52.7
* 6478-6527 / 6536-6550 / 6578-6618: 0.035 mag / 54.9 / 52.1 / 53.7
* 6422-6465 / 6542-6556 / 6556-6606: -0.045 mag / 54.1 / 50.5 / 51.4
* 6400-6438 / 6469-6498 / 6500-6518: 0.034 mag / 54.3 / 56.5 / 55.9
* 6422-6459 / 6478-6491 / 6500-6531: 0.016 mag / 54.4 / 55.3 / 54.9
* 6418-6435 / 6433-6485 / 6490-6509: 0.032 mag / 54.9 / 55.9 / 55.4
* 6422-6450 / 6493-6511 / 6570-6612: -0.060 mag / 55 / 51.8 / 53.6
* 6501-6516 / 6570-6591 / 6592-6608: 0.048 mag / 56.7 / 52.9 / 53.7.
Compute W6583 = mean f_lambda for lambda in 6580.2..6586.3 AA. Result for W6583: 52.8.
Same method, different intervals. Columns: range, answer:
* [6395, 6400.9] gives 58.9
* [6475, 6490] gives 54.7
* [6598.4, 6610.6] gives 52.6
